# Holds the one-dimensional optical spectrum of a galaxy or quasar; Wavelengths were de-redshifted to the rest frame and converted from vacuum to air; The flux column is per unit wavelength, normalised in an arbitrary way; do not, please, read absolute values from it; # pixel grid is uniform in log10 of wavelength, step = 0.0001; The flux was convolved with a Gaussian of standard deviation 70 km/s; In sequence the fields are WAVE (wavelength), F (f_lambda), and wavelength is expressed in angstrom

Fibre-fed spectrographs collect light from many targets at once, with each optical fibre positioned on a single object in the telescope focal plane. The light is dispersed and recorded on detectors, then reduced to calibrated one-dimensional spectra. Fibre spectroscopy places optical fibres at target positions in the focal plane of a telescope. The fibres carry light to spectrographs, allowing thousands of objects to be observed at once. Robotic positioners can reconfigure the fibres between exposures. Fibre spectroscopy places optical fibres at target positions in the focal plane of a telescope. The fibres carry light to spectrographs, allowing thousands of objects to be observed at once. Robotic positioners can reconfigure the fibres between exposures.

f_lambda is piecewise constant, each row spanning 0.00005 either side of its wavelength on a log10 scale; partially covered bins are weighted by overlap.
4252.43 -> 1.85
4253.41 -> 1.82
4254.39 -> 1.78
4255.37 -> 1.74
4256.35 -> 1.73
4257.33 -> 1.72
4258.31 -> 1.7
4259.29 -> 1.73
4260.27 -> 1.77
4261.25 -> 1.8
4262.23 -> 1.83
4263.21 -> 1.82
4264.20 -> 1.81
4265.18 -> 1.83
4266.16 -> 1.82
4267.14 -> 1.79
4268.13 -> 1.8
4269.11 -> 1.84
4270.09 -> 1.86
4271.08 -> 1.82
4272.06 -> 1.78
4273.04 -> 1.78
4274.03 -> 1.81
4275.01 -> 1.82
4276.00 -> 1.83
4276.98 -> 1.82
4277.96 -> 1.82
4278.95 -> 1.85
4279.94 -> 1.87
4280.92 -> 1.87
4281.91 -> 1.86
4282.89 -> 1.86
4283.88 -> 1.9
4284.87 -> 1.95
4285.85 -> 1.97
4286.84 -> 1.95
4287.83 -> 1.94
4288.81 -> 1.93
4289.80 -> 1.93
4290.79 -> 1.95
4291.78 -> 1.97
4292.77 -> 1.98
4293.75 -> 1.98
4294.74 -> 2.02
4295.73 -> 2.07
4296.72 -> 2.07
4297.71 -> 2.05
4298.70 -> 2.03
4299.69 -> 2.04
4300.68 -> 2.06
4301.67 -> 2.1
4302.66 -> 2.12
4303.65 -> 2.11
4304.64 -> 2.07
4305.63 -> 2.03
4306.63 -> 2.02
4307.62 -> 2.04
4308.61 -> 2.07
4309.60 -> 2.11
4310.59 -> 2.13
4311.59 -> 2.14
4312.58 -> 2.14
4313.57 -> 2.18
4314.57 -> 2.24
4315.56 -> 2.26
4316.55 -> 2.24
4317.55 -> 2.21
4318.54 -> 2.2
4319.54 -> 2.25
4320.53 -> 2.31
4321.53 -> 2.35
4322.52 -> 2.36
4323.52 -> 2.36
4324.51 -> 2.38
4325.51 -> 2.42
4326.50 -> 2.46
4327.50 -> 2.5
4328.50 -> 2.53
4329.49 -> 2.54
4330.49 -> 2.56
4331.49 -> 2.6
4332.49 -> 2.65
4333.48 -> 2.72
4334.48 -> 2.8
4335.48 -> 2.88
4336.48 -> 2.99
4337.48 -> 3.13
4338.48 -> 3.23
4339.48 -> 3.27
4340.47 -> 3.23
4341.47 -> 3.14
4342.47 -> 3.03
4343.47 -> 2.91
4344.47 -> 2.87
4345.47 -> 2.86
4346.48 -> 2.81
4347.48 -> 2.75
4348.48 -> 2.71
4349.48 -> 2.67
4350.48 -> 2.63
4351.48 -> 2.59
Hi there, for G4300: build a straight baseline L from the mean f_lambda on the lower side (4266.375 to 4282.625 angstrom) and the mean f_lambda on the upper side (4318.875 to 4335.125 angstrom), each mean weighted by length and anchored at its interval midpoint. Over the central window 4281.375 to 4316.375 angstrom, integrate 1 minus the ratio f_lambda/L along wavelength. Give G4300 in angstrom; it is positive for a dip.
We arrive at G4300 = 1.5 angstrom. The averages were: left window 1.83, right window 2.49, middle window 2.04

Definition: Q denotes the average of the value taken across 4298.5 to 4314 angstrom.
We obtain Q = 2.09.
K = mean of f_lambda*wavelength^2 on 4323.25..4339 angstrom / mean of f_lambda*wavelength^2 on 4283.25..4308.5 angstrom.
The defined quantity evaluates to 1.35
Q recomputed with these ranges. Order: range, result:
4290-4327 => 2.15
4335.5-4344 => 3.1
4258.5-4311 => 1.92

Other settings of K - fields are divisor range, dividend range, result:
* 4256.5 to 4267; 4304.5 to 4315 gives 1.21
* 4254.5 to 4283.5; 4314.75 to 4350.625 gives 1.52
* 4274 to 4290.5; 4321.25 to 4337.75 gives 1.41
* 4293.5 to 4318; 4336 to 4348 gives 1.46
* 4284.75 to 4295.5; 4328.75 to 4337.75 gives 1.43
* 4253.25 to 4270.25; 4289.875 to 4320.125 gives 1.20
